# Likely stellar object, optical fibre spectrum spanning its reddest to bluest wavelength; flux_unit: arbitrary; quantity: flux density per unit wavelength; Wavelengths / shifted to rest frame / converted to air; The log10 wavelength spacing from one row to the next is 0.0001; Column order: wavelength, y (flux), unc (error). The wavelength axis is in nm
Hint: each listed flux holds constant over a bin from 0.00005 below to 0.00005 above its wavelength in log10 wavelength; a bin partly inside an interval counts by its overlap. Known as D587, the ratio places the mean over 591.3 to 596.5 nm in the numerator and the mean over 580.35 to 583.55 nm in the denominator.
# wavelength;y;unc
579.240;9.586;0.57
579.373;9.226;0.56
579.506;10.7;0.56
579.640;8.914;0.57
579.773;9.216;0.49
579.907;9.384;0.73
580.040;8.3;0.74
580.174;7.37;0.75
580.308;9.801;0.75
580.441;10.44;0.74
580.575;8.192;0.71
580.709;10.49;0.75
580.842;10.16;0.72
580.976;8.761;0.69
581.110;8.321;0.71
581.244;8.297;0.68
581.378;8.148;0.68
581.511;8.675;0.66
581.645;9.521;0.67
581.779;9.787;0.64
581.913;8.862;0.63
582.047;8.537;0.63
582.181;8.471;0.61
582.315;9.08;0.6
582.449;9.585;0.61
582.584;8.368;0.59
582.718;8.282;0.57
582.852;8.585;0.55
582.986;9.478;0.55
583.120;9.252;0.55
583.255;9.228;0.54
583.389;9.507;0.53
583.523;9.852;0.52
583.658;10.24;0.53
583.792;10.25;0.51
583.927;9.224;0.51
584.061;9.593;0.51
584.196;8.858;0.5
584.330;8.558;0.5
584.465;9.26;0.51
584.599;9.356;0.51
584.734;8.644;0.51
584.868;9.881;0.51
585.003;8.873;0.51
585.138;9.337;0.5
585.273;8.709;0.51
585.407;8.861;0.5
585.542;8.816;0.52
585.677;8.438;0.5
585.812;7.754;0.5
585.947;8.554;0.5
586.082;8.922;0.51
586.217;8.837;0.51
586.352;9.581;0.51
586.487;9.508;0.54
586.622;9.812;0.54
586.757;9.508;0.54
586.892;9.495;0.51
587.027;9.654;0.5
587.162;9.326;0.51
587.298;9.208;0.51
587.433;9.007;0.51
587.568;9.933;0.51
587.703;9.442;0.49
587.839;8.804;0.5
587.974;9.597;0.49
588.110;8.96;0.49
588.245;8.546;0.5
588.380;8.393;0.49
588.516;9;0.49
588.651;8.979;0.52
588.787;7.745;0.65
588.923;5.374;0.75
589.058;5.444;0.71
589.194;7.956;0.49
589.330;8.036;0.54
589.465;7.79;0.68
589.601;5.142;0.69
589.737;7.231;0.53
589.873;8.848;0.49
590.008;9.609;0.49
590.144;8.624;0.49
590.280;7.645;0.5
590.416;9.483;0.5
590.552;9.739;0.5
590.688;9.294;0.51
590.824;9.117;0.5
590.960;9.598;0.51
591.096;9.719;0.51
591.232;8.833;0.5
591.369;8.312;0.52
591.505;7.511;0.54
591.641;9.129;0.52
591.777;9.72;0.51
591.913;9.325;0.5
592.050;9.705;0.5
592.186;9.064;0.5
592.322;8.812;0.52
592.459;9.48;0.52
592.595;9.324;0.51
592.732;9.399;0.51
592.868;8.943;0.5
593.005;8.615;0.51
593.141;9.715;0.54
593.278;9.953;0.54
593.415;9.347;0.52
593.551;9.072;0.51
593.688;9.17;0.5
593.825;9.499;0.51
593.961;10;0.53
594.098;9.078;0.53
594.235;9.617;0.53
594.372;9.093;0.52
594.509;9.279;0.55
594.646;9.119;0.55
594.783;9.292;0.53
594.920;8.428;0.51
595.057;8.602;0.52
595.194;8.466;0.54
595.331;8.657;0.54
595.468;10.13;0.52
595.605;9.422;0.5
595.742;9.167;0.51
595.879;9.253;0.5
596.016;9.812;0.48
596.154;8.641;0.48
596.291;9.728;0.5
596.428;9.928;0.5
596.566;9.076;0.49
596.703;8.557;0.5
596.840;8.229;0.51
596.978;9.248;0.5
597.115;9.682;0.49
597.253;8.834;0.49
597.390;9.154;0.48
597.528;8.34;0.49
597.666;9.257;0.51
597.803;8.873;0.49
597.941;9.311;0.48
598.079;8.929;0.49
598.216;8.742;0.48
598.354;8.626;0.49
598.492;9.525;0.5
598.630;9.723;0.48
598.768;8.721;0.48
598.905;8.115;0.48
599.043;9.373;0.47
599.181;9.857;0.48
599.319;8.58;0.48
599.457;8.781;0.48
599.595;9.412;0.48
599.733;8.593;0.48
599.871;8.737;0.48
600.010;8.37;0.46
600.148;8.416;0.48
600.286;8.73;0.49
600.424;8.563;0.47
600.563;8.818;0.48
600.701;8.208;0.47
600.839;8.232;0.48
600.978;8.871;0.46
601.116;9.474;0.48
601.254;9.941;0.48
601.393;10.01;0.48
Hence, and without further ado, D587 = 1.01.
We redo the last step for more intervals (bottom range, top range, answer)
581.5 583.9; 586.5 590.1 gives 0.92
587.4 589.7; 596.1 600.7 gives 1.10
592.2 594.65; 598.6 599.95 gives 0.96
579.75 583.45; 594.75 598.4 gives 1.01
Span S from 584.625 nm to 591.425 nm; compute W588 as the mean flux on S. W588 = 8.72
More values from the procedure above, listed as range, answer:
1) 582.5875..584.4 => 9.27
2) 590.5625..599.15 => 9.15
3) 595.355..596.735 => 9.37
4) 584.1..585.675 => 9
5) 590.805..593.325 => 9.17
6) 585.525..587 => 9.05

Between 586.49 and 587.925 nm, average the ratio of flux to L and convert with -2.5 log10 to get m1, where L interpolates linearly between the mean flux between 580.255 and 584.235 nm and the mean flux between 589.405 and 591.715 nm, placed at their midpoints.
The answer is -0.07 mag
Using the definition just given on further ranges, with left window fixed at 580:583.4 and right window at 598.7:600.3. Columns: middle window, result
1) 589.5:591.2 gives 0.03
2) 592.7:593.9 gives -0.05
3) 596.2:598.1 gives -0.03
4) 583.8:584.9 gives -0.03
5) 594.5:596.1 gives -0.03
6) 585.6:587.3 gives -0.02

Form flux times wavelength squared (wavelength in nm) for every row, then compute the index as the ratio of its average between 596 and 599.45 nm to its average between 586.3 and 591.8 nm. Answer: 1.07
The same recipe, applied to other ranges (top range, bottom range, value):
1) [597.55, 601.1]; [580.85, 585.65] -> 1.03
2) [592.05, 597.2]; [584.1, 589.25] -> 1.07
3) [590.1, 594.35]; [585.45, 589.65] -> 1.09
